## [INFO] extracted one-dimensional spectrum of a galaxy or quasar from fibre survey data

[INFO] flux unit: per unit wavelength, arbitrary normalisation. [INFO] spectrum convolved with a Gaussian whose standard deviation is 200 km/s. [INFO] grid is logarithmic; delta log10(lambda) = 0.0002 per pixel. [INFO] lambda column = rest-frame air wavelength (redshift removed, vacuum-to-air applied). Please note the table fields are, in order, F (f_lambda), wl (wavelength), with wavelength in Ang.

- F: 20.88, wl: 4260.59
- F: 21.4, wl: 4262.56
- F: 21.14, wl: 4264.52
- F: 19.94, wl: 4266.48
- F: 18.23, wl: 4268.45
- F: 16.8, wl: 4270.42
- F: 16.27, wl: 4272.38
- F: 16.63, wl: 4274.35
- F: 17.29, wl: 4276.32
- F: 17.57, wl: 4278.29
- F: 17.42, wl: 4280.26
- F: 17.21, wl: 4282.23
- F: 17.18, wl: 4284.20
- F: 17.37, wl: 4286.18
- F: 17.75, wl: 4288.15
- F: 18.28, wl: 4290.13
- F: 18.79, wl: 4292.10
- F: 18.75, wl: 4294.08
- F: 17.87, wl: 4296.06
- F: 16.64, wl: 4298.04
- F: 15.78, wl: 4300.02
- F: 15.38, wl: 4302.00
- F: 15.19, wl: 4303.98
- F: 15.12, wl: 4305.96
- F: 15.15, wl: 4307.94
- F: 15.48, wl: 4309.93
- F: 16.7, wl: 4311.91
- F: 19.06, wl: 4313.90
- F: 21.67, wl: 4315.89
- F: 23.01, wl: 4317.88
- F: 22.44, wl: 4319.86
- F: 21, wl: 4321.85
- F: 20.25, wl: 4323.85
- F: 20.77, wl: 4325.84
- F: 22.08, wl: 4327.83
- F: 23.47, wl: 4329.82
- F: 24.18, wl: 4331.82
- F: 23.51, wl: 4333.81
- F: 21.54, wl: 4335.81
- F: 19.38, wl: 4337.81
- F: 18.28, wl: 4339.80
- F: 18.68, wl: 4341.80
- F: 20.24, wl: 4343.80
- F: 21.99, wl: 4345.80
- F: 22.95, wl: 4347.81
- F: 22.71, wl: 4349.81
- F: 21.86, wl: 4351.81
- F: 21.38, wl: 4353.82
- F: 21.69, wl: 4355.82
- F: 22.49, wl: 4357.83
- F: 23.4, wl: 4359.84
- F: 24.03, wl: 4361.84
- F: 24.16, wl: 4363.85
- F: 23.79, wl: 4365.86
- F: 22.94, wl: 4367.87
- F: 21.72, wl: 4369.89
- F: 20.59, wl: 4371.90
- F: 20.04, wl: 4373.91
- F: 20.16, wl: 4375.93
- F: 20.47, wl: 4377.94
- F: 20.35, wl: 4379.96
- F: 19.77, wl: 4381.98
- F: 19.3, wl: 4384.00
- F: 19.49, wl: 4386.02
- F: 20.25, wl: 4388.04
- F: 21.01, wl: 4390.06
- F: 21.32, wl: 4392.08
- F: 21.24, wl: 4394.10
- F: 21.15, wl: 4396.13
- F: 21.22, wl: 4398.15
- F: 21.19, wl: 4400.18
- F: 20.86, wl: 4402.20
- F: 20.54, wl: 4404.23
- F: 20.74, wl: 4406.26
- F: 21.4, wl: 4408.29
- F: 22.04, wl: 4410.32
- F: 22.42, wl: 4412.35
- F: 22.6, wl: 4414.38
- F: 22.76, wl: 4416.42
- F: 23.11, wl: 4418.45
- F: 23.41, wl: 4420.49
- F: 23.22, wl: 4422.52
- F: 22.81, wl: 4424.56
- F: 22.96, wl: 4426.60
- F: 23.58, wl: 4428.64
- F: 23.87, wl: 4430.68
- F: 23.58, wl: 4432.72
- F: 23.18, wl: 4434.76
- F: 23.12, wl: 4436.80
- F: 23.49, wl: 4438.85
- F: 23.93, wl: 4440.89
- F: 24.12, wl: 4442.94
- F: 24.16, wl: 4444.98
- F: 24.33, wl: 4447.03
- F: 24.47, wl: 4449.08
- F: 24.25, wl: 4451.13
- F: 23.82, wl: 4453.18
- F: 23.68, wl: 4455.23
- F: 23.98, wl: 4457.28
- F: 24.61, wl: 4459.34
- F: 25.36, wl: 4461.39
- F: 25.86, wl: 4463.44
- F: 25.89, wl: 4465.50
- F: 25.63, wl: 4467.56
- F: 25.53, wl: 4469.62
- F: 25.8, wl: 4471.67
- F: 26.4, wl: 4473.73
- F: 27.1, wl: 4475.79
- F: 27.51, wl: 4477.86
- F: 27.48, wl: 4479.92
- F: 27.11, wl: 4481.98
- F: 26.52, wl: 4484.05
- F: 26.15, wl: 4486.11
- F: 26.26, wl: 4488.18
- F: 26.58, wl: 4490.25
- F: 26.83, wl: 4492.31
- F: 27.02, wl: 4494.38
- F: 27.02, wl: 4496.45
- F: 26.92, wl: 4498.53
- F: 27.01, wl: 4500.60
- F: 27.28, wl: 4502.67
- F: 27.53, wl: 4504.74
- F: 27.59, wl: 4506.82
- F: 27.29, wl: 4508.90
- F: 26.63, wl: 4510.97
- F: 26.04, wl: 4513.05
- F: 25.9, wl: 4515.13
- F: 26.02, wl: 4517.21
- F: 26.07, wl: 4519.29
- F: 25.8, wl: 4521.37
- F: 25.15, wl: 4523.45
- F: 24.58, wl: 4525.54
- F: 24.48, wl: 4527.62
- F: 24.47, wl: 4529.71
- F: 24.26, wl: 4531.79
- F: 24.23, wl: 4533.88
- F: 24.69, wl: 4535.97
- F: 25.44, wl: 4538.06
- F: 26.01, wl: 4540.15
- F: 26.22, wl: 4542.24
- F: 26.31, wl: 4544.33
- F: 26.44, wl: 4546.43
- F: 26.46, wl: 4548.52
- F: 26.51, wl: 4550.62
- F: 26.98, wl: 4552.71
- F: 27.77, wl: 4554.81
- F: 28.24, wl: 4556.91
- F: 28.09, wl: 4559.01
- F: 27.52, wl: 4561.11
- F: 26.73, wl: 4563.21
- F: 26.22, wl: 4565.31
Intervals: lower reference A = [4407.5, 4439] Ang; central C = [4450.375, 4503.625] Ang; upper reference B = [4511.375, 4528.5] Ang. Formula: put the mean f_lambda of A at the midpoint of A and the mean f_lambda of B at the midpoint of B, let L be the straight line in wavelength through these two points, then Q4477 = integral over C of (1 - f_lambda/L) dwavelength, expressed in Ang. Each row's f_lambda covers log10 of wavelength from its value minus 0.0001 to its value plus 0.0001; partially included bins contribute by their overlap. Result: -3.6 Ang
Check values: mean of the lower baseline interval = 23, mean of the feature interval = 26.1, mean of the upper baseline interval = 25.6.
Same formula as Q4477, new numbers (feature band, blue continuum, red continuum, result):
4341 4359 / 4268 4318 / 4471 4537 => -1.7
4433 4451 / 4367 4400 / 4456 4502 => 0.2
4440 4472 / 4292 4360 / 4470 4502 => 1.0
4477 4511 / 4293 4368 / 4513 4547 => -3.5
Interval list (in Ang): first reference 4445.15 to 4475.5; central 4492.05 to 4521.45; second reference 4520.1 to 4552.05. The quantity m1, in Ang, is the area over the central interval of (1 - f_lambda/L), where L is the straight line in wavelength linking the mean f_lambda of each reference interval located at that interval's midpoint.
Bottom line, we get -1.7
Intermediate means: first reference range 25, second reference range 25.4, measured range 26.8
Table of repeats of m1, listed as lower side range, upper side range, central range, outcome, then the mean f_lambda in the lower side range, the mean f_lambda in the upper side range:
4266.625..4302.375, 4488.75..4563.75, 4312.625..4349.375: -4.3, 17.4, 26.3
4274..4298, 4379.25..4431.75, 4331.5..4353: -1.9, 17.7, 21.7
